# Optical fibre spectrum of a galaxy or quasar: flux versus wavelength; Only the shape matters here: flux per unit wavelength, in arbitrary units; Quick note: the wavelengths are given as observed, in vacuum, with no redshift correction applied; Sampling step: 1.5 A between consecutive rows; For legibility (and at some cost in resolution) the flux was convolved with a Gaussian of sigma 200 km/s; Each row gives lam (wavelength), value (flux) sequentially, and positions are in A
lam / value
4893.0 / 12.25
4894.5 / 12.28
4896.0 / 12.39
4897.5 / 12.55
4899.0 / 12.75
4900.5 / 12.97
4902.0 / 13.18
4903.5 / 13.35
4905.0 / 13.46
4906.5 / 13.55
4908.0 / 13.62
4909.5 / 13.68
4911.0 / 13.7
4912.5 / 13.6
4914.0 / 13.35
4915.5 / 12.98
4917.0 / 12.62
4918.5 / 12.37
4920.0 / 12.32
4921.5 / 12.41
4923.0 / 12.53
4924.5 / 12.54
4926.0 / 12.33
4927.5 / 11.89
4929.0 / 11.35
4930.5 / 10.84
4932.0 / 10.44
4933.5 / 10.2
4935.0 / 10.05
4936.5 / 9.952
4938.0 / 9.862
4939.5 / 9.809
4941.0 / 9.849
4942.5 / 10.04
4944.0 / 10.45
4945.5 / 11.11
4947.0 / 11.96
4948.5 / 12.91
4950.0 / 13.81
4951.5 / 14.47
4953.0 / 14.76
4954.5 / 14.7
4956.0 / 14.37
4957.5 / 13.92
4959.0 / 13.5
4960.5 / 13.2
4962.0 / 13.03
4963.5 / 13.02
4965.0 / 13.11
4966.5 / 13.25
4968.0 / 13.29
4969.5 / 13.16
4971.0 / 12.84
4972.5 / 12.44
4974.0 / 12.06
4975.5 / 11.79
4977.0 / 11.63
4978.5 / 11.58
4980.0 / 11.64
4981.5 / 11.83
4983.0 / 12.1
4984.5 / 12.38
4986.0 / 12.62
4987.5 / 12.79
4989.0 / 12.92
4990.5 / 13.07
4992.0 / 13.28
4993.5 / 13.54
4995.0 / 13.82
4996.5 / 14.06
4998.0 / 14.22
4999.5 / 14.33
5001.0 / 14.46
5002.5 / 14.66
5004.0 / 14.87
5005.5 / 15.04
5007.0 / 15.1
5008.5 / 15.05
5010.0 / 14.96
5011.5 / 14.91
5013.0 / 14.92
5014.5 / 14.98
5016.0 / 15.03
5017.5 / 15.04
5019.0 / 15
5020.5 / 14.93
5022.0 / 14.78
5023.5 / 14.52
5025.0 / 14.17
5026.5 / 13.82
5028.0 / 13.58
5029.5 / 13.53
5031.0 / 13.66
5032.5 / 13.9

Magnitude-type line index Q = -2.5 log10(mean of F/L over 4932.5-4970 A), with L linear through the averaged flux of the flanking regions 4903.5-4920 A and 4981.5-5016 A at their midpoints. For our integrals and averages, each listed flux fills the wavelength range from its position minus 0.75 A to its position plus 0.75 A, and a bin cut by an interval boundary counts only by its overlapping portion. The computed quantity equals 0.11 mag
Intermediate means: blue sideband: 13.3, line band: 12.3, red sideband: 14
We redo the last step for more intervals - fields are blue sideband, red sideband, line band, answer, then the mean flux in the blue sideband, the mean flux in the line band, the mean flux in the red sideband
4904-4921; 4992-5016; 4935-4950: 0.26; 13.2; 10.8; 14.6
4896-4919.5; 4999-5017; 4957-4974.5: 0.09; 13.1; 13.1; 14.9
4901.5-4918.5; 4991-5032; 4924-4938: 0.23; 13.3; 11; 14.4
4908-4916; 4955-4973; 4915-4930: 0.10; 13.5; 12.3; 13.3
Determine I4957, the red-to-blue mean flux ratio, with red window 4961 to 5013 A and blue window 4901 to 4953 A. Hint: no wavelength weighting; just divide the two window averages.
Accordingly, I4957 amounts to 1.10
